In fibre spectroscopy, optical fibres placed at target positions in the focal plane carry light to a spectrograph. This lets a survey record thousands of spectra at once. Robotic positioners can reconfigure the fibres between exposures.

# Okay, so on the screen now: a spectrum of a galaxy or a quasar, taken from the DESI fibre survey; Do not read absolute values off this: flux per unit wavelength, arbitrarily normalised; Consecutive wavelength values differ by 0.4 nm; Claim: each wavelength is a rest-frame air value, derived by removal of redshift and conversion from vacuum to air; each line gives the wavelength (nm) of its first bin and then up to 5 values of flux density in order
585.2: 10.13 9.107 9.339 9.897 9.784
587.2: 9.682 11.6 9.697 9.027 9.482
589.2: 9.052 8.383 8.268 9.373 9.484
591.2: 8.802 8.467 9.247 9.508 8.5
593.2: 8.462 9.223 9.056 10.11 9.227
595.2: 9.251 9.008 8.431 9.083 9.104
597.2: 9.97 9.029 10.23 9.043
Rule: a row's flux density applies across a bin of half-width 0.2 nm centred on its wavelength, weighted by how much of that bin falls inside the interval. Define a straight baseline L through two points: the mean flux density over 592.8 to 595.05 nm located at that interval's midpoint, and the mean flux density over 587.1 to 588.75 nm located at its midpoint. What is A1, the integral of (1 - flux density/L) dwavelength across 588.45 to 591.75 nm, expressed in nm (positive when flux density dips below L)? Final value 0.26 nm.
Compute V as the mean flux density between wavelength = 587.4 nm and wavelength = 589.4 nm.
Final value 9.77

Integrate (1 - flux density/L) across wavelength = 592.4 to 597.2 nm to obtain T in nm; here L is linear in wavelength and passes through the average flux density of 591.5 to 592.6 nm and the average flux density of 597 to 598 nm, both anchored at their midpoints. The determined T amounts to 0.15 nm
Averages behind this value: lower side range 9.13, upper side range 9.65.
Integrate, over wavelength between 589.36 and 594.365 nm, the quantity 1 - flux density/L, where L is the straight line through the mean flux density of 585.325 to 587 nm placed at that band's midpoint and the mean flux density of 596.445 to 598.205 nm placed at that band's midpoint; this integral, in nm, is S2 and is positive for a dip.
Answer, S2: 0.319 nm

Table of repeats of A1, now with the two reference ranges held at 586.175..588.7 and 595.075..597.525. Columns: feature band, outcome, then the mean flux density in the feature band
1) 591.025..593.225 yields 0.15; 8.86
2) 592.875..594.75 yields 0.04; 9.17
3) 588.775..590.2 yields 0.15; 8.71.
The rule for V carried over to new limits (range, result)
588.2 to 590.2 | 8.84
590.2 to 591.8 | 9.03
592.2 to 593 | 9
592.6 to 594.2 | 8.81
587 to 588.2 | 10.3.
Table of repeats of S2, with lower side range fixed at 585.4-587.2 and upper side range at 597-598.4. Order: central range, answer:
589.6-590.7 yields 0.089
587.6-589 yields -0.022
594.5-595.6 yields 0.039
